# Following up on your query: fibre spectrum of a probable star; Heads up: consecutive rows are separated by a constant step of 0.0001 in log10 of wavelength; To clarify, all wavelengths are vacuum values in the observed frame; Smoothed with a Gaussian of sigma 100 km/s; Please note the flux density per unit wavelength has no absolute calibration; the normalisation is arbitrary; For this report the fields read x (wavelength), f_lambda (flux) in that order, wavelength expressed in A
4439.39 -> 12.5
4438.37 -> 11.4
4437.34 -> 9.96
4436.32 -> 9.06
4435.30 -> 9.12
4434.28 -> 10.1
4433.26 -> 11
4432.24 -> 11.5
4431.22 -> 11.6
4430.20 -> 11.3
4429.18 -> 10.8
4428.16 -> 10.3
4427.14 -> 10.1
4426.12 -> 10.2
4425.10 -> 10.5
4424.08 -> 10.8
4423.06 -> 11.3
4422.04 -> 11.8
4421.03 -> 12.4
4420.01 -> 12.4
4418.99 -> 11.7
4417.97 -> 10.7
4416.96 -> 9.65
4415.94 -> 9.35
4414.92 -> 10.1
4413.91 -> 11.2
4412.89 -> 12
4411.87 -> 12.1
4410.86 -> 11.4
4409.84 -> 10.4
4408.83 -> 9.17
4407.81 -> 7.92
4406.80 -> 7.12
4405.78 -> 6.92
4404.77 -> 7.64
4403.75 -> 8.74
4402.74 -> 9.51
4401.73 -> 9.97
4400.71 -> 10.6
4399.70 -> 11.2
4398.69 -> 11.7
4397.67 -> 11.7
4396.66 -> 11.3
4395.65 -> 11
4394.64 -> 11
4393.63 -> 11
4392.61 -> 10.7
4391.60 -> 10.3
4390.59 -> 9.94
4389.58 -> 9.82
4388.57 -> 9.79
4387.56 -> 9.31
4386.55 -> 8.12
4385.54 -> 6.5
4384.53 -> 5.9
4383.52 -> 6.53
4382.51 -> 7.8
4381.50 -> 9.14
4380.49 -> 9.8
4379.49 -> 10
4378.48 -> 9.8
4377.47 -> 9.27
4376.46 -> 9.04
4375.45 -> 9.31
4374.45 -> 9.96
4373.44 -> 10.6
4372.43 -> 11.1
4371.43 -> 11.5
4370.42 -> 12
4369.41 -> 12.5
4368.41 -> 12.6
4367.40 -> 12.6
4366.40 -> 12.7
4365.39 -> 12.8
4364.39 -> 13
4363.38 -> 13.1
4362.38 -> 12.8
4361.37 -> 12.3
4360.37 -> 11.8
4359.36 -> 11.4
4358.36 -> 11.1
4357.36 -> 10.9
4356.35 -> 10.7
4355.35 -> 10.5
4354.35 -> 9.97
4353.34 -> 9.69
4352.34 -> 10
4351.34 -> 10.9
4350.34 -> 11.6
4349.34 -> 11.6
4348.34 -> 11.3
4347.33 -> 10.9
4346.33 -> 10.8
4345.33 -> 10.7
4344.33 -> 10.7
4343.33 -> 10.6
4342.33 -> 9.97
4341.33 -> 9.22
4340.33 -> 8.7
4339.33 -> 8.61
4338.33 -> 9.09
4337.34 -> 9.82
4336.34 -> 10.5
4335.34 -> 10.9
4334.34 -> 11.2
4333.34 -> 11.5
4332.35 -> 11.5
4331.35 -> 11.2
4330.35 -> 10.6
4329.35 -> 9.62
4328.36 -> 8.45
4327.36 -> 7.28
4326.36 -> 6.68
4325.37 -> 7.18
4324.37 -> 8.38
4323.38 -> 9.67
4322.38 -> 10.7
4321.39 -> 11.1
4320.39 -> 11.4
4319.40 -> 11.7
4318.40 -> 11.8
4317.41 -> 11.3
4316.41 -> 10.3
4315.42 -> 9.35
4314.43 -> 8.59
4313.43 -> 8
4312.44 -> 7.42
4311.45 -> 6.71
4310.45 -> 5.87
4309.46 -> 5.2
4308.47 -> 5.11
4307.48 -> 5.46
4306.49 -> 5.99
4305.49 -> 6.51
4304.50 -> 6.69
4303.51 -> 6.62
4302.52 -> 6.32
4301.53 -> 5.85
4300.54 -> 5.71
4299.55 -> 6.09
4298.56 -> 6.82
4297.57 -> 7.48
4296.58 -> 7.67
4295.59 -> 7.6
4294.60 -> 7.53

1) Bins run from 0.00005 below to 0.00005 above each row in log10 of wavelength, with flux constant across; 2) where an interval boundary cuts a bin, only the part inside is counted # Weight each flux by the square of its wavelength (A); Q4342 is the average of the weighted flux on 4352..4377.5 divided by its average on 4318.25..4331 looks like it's 1.2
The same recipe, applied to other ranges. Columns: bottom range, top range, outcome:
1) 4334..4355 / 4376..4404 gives 0.95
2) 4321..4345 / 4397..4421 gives 1.09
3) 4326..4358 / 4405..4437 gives 1.06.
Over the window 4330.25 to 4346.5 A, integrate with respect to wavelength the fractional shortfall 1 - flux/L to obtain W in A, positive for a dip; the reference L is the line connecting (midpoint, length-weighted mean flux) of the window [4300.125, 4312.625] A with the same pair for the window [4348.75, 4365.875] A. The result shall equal -1.6 A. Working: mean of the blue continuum 6.08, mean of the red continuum 11.4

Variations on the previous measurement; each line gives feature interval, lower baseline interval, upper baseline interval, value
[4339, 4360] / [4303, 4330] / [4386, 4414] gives -3.6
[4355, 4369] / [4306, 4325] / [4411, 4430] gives -3.4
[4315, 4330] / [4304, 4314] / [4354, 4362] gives -4.2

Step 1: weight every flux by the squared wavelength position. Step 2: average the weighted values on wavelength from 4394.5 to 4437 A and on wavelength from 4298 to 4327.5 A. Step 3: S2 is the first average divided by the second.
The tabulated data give 1.39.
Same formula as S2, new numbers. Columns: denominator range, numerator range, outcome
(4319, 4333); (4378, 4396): 0.98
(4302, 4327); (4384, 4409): 1.21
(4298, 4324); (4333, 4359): 1.34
